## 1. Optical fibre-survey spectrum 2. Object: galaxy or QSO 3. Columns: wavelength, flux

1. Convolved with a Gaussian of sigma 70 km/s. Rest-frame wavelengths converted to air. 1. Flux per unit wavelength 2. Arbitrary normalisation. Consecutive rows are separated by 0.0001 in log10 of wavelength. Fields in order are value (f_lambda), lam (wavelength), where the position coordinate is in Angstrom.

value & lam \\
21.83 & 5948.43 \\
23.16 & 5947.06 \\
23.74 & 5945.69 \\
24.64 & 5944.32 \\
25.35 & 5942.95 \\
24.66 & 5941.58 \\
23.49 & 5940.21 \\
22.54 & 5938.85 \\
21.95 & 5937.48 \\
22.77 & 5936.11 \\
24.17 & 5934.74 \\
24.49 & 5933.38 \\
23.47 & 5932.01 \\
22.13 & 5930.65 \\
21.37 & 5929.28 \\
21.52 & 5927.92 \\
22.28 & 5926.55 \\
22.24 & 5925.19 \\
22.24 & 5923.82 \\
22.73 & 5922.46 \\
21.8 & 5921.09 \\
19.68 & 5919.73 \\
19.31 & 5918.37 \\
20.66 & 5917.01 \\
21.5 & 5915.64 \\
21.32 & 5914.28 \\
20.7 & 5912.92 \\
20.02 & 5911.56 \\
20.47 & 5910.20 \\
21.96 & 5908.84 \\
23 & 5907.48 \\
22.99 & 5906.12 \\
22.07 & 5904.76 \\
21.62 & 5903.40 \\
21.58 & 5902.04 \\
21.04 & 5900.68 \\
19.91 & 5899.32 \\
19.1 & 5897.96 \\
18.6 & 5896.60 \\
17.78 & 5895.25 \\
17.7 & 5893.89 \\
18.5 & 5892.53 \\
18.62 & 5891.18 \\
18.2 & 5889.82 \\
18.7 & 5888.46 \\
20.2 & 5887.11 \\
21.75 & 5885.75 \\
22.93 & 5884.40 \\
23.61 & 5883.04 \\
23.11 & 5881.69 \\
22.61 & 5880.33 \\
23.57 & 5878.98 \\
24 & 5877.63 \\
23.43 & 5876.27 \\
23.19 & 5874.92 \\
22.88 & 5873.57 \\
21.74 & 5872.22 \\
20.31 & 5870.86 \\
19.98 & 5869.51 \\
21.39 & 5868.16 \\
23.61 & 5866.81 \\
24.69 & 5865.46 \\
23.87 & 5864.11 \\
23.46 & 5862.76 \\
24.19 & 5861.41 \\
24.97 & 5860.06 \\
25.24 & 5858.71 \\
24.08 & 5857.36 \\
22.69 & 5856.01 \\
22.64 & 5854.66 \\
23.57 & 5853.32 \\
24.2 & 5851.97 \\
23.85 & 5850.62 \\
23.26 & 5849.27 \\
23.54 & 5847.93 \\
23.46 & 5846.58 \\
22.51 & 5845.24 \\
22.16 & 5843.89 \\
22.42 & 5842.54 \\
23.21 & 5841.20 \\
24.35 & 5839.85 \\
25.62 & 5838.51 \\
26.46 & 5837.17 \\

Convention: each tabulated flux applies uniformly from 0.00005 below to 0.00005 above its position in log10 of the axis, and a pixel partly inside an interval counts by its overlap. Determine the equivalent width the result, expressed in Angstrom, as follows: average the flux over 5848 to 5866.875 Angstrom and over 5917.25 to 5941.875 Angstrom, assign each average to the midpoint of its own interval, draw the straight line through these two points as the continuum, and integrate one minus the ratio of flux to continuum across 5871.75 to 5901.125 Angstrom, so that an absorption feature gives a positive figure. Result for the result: 2.9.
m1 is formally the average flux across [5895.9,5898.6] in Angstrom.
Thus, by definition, 18.9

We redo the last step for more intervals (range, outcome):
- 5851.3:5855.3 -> 23.5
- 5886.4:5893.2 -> 18.9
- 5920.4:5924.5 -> 22.3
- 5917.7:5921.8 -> 20.3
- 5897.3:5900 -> 19.5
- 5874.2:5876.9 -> 23.3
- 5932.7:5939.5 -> 23.2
